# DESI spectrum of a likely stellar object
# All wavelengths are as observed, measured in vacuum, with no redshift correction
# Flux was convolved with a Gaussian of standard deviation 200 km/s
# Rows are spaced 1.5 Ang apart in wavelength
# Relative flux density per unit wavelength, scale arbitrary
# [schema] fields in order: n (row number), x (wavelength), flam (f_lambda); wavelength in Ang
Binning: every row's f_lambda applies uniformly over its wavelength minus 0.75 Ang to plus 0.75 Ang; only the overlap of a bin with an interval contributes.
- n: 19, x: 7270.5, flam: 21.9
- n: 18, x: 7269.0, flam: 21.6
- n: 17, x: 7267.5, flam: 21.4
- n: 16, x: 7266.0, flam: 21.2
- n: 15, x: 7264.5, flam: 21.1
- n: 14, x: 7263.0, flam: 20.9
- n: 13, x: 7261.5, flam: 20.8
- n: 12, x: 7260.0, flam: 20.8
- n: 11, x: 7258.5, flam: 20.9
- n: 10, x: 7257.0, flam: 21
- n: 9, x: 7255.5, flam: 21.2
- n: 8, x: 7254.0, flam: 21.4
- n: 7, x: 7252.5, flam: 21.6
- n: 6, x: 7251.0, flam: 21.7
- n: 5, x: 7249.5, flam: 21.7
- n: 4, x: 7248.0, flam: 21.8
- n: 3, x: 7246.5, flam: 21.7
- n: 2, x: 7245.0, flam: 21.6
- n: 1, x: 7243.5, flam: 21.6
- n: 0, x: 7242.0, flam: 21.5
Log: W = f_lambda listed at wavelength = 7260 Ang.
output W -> 20.8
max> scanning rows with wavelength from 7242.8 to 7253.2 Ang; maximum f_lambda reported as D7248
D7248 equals 21.8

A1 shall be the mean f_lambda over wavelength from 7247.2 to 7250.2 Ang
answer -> 21.8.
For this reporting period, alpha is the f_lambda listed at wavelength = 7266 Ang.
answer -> 21.2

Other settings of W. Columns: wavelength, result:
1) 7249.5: 21.7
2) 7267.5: 21.4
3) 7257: 21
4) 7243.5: 21.6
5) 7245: 21.6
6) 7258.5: 20.9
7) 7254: 21.4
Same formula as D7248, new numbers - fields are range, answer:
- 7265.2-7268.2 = 21.4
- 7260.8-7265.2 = 21.1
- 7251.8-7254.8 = 21.6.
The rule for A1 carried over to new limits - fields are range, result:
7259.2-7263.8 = 20.8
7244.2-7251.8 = 21.7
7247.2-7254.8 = 21.6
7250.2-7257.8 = 21.4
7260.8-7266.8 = 21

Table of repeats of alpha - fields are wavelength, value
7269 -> 21.6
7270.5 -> 21.9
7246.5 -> 21.7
